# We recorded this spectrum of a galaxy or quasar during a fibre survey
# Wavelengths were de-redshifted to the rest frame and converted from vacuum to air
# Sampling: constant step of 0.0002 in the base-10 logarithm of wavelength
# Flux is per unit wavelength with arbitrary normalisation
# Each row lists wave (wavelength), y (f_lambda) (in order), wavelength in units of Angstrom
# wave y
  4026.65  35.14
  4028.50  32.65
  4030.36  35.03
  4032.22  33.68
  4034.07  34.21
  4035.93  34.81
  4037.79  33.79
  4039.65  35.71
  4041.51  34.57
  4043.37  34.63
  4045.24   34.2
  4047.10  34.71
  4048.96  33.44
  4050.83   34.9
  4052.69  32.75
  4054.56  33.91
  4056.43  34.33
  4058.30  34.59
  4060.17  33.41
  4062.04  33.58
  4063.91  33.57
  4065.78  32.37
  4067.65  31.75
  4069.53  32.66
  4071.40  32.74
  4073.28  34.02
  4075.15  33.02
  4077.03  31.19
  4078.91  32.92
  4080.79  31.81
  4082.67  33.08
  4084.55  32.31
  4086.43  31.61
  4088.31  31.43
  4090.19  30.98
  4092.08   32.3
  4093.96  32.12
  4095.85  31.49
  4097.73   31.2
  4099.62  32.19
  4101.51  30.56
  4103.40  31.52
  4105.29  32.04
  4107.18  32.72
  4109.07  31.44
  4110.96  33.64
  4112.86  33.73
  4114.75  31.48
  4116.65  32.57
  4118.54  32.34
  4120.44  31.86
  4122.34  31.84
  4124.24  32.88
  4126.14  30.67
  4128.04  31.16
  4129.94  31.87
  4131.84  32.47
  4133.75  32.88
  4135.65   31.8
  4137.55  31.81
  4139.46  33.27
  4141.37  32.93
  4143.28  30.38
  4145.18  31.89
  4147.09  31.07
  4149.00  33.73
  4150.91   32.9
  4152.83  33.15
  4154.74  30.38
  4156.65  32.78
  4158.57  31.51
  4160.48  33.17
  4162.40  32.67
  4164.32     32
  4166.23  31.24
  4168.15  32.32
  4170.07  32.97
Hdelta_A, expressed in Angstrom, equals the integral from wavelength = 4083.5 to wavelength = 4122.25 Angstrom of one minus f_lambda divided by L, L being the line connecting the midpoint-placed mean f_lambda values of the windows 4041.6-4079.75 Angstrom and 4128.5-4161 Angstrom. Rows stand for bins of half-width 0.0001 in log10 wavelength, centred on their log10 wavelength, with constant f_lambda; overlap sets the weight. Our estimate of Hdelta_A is 1.0 Angstrom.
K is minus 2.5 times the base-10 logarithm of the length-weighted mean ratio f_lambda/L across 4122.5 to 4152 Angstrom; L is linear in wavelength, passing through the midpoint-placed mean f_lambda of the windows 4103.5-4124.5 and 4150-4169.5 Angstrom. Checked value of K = 0.01 mag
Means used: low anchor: 32.4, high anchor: 32.2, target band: 32.1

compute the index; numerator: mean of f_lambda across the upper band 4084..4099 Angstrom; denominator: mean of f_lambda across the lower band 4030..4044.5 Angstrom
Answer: 0.92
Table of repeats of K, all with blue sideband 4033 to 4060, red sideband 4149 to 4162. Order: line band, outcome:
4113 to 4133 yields 0.033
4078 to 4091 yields 0.053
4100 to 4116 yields 0.036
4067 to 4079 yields 0.041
